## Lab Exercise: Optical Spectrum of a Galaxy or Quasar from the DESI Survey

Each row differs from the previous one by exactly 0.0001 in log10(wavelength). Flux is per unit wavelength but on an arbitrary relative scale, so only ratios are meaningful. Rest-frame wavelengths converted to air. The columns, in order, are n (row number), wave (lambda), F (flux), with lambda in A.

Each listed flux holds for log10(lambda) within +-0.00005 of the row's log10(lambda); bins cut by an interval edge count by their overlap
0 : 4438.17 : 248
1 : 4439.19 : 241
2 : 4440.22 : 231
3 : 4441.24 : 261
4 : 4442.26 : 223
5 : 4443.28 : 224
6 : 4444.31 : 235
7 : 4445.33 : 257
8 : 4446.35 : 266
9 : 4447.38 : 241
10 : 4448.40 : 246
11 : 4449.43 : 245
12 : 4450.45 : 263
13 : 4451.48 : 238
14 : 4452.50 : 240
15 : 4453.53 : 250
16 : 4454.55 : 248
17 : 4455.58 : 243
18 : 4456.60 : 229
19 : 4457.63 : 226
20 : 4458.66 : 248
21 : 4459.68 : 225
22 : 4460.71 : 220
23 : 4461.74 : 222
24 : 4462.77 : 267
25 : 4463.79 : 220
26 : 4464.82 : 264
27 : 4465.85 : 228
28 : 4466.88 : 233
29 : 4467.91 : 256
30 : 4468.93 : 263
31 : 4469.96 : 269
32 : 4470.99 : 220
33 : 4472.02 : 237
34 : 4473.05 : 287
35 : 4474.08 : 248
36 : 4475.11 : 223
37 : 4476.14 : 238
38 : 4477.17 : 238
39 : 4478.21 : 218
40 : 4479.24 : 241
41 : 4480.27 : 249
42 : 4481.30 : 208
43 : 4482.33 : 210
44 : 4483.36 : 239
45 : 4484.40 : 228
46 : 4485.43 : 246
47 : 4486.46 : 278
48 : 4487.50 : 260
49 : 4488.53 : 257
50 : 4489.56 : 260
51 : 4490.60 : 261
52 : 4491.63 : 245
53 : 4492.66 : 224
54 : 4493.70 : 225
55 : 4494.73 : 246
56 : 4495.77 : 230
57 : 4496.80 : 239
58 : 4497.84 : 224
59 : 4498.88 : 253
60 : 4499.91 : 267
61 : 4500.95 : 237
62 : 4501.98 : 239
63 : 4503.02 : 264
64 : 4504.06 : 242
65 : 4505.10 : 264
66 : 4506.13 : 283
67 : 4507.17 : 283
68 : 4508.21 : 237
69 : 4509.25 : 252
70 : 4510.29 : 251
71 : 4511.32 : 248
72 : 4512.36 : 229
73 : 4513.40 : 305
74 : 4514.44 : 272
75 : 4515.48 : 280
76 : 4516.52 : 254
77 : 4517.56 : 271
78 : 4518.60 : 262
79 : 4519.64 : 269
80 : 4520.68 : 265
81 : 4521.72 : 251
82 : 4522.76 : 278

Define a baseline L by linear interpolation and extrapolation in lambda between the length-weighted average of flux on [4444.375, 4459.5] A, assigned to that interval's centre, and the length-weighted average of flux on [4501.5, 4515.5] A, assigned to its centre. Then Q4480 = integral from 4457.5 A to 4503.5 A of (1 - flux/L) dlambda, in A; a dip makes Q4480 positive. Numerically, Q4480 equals 1.9 A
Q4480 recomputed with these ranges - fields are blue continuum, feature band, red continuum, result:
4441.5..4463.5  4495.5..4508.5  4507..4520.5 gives 0.33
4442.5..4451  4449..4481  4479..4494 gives 0.38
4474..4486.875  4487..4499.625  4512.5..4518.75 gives 0.22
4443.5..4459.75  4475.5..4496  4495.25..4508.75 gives 0.70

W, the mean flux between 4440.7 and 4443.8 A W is 236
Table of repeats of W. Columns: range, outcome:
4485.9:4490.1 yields 263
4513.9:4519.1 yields 268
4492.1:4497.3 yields 233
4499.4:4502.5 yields 248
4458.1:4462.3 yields 229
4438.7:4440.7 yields 235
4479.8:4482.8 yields 222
